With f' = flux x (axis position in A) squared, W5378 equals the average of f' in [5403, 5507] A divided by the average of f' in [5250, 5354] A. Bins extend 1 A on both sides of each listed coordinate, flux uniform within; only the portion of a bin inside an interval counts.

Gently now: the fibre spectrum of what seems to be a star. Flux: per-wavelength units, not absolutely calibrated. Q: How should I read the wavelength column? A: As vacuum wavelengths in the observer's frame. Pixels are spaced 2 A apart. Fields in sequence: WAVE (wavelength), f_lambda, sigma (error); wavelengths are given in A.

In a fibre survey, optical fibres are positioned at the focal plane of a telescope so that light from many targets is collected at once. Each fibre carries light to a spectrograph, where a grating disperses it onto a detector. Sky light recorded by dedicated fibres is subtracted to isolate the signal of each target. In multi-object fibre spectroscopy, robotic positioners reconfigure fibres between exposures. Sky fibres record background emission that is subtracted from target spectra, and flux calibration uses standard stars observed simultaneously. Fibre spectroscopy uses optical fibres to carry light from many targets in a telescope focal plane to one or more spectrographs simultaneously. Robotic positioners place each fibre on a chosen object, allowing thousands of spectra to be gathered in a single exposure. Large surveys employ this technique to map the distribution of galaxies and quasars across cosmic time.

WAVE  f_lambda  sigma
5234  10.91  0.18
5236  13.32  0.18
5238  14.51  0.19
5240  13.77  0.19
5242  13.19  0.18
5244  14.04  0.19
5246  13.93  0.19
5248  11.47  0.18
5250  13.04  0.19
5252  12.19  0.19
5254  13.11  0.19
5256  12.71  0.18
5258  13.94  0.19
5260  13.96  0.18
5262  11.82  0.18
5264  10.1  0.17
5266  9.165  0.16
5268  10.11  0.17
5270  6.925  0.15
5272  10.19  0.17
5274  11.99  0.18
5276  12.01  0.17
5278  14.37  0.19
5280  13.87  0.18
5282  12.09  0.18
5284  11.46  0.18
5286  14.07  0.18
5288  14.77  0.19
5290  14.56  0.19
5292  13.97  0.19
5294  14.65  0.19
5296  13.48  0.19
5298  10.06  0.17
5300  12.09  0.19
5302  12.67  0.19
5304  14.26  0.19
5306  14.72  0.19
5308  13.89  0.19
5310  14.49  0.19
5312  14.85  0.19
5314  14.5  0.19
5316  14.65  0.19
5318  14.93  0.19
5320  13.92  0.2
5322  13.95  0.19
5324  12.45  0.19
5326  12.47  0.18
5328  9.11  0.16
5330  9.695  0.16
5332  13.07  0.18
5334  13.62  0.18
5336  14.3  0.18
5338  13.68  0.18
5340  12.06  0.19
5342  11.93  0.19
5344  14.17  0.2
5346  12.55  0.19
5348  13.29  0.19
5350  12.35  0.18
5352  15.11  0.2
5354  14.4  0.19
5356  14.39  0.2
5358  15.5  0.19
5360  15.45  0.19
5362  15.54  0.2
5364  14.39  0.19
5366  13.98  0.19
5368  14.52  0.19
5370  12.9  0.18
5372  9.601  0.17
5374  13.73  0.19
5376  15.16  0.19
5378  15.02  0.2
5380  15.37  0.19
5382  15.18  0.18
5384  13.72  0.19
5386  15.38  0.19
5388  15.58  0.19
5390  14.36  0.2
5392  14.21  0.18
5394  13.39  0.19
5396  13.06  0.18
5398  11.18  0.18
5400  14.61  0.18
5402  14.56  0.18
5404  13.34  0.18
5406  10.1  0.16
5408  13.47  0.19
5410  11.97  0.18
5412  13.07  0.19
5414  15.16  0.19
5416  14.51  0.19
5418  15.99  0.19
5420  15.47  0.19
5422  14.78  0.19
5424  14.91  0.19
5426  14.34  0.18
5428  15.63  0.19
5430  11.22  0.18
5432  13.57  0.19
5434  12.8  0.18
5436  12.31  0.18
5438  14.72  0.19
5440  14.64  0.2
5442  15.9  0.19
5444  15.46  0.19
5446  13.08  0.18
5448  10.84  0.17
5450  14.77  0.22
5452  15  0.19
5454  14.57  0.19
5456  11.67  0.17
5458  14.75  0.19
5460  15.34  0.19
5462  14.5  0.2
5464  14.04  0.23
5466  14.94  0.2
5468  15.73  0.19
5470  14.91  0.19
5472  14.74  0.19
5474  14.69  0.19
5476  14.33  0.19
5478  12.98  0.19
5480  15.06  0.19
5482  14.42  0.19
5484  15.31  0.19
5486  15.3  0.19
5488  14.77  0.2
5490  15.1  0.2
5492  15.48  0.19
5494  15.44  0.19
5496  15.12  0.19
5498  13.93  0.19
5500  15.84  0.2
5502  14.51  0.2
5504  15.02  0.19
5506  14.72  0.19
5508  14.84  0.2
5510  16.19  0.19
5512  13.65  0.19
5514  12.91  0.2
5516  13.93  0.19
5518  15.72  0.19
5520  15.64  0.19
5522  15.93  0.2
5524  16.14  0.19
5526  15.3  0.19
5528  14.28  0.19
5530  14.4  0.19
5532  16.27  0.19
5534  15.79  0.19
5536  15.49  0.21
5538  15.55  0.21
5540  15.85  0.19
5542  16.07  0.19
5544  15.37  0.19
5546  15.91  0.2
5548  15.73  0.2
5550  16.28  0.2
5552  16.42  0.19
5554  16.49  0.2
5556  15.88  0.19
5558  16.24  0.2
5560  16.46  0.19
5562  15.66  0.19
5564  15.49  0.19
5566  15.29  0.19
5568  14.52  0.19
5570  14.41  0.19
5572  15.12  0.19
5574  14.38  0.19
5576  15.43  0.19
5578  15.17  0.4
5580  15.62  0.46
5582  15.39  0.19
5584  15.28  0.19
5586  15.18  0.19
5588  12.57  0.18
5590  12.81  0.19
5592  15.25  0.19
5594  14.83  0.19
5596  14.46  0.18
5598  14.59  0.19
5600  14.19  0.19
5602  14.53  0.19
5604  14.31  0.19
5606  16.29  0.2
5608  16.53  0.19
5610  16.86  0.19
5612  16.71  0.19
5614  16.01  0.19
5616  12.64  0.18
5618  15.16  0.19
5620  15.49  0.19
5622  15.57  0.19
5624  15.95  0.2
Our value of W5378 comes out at 1.18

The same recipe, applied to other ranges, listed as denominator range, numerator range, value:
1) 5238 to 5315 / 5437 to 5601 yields 1.28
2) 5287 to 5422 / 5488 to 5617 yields 1.19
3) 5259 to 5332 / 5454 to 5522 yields 1.25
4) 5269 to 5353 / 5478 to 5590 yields 1.27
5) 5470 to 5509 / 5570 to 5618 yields 1.05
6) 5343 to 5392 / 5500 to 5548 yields 1.13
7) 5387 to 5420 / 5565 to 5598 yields 1.15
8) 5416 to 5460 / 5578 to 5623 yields 1.13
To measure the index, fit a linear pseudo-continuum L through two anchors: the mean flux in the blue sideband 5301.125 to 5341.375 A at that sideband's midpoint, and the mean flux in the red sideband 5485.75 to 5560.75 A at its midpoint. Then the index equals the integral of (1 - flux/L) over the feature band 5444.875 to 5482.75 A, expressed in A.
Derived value 1.4 A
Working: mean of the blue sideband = 13.4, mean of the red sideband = 15.4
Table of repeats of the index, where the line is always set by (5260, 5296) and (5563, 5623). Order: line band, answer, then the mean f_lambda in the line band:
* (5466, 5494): -1.71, 14.9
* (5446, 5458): 0.26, 13.5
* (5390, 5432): -1.15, 13.8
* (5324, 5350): 0.51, 12.5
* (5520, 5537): -1.21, 15.5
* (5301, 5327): -3.01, 14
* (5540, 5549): -0.75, 15.8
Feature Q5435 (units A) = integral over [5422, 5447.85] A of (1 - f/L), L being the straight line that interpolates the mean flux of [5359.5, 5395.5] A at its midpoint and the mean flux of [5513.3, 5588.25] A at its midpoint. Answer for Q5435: 1.2 A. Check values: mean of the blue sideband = 14.3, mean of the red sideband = 15.4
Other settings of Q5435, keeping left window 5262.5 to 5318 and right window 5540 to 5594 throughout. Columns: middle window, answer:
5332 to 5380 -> -1.6 A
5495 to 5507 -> -0.1 A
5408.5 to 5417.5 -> 0.1 A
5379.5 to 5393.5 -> -1.1 A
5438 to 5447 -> -0.4 A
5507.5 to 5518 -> 0.3 A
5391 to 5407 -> 0.8 A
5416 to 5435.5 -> -0.3 A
